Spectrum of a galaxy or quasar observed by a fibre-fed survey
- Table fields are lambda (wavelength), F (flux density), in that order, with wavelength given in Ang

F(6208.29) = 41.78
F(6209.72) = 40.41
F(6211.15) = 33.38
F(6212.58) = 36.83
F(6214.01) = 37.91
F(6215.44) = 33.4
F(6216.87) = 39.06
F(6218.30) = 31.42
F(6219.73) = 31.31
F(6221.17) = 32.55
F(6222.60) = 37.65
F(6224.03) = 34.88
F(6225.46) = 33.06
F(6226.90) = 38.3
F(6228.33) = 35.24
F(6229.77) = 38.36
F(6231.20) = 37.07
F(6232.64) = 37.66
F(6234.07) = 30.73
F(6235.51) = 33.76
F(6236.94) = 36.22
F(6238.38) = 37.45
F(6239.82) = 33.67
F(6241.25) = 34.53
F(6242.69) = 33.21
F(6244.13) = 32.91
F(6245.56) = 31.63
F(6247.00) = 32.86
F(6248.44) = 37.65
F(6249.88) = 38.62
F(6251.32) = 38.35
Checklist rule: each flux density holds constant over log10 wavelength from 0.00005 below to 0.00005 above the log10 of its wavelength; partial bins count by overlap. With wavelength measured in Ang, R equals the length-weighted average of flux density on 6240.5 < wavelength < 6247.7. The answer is 33.1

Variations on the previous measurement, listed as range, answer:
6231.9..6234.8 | 34.2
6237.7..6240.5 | 35.5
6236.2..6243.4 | 35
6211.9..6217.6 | 36.8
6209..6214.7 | 37.1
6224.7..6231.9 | 36.4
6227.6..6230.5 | 36.8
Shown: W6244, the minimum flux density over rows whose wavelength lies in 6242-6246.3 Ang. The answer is 31.63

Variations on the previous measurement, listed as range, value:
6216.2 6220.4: 31.31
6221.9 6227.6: 33.06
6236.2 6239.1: 36.22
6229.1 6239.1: 30.73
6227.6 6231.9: 35.24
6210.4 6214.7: 33.38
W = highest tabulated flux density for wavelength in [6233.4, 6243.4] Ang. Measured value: 37.45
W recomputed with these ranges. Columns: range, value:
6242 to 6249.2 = 37.65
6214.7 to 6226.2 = 39.06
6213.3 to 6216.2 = 37.91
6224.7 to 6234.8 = 38.36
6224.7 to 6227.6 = 38.3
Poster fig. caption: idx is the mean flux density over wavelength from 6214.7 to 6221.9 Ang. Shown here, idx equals 33.6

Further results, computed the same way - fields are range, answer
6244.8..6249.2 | 34.1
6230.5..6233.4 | 37.3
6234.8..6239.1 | 35.8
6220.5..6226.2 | 34.6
